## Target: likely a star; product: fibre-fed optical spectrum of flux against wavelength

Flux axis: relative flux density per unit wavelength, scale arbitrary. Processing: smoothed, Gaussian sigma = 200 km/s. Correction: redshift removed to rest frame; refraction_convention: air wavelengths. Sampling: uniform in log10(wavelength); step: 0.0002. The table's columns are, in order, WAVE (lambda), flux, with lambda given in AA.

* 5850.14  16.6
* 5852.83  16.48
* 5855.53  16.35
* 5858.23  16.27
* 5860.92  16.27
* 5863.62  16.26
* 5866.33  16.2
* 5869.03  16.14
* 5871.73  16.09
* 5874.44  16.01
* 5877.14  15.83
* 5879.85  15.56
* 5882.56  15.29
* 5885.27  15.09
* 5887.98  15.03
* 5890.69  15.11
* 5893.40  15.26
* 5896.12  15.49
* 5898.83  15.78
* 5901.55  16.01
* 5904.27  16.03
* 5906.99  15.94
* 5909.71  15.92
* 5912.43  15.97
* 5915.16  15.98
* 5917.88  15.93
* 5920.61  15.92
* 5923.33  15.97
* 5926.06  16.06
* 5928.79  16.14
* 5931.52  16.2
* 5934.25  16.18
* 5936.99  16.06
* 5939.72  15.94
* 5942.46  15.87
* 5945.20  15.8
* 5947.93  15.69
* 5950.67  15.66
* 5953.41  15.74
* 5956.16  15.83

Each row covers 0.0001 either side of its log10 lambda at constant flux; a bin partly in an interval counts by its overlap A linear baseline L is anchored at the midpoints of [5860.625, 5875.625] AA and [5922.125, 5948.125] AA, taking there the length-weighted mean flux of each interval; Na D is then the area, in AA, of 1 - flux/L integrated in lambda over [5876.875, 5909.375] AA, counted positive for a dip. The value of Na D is 1.12 AA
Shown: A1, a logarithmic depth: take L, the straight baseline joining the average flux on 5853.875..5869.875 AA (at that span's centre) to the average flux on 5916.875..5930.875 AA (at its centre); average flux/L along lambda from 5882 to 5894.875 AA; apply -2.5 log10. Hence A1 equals 0.07 mag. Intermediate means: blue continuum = 16.3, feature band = 15.2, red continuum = 16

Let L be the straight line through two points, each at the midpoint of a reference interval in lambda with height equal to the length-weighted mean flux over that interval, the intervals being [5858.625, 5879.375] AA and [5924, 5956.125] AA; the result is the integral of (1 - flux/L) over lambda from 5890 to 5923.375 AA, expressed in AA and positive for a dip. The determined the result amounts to 0.4 AA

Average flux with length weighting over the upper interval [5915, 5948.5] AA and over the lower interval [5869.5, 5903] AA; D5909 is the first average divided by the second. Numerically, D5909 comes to 1.03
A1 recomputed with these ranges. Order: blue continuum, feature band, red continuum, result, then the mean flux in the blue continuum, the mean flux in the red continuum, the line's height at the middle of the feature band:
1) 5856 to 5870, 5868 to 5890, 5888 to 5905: 0.02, 16.2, 15.6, 15.9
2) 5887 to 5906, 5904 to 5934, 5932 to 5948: -0.02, 15.5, 16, 15.8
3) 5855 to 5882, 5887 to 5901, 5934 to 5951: 0.04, 16.1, 15.9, 16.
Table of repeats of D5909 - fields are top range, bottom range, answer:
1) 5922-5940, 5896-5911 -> 1.01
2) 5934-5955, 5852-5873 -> 0.98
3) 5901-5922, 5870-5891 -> 1.03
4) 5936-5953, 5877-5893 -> 1.04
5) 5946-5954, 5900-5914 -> 0.98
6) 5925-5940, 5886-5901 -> 1.05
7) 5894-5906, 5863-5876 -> 0.98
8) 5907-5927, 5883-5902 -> 1.04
